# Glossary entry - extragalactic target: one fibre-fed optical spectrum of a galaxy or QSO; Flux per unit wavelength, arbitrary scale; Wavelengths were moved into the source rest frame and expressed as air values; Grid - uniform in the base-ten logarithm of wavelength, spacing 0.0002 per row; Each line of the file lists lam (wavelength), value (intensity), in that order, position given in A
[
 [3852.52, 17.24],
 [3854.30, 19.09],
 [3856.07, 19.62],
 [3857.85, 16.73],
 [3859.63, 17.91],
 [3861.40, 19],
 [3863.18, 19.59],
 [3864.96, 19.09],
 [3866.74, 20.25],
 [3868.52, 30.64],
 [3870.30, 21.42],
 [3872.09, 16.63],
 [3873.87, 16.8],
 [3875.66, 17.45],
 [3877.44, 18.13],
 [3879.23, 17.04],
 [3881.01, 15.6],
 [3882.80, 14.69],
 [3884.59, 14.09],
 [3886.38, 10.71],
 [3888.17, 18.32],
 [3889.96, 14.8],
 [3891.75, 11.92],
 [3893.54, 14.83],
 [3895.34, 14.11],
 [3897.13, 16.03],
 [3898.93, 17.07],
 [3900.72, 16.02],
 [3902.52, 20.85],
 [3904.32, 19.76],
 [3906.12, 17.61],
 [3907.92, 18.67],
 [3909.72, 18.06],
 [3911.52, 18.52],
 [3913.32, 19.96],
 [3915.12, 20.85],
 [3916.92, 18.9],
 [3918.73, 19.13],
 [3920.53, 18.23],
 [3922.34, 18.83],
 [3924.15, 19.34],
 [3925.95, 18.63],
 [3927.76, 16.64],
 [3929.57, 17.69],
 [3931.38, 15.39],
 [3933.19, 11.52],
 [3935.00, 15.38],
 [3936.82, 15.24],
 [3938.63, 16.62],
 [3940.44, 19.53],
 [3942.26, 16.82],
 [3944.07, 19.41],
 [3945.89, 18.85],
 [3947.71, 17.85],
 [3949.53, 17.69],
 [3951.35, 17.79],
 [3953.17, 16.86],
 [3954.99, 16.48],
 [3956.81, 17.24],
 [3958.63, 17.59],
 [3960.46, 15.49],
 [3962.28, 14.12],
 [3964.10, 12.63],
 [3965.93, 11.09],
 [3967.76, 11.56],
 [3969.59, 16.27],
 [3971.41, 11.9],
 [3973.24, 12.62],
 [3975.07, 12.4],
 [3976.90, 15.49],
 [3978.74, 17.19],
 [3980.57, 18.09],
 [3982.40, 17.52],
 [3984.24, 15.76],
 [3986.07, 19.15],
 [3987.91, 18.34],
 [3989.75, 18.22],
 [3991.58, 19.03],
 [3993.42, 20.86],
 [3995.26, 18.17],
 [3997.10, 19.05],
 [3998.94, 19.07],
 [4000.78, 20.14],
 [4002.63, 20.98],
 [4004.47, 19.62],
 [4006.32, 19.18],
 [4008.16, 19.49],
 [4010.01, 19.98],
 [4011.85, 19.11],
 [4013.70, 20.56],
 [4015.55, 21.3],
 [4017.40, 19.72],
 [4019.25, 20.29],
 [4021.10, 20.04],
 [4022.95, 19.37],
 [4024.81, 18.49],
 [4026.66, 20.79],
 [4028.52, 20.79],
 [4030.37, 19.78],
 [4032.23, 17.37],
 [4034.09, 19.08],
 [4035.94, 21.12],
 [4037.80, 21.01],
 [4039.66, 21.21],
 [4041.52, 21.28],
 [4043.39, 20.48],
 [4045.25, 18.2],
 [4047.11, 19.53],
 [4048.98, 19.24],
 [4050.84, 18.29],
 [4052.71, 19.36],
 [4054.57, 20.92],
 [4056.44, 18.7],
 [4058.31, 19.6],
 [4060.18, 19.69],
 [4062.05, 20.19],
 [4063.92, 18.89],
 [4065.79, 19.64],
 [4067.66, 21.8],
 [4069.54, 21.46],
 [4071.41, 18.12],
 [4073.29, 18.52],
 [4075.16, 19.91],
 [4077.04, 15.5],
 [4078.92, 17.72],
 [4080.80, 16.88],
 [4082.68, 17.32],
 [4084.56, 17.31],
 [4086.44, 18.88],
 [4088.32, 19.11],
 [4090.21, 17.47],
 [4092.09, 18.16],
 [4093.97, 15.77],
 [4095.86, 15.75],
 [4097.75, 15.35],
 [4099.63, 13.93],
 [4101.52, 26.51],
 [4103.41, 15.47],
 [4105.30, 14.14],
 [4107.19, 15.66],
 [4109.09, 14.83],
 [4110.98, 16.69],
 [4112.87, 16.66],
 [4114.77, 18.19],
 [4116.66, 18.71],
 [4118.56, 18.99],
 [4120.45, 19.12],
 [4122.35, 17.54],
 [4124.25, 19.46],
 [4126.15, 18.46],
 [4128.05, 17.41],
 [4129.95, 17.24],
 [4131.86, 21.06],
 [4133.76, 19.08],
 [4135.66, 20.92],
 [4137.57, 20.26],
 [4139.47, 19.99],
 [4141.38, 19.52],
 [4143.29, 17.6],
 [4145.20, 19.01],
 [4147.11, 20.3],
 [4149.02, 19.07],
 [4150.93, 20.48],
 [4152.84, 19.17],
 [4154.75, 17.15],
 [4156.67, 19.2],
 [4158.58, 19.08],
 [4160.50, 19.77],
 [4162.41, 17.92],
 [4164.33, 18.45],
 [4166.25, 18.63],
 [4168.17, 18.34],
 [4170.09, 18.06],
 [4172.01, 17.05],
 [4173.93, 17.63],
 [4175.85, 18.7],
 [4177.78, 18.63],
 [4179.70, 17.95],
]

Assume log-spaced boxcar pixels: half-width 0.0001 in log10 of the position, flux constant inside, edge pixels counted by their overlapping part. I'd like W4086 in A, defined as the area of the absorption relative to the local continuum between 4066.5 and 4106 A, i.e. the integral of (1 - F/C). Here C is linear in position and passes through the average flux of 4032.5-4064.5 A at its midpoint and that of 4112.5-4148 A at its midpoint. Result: 3.07 A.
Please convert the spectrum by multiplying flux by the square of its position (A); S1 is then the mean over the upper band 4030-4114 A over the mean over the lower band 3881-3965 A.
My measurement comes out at 1.18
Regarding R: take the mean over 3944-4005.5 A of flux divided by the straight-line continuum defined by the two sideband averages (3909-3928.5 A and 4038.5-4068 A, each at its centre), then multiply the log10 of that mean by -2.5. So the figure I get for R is 0.14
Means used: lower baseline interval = 18.9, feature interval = 16.9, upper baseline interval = 19.8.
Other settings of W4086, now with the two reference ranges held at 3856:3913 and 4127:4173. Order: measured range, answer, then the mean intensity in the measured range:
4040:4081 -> -1.9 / 19.3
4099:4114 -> 1.5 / 16.8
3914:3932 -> -0.7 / 18.4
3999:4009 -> -0.9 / 19.8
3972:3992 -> 1.6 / 16.6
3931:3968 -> 3.8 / 16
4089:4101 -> 1.4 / 16.5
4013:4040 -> -2.6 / 20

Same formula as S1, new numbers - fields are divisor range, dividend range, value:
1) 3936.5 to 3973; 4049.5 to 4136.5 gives 1.22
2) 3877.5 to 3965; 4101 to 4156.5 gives 1.22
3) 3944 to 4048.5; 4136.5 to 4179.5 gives 1.12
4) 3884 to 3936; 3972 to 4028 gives 1.15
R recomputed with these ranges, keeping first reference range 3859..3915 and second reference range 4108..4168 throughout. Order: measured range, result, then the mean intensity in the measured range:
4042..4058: -0.06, 19.4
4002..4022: -0.11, 20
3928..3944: 0.10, 16.2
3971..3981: 0.23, 14.6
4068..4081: -0.01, 18.5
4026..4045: -0.11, 20.2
